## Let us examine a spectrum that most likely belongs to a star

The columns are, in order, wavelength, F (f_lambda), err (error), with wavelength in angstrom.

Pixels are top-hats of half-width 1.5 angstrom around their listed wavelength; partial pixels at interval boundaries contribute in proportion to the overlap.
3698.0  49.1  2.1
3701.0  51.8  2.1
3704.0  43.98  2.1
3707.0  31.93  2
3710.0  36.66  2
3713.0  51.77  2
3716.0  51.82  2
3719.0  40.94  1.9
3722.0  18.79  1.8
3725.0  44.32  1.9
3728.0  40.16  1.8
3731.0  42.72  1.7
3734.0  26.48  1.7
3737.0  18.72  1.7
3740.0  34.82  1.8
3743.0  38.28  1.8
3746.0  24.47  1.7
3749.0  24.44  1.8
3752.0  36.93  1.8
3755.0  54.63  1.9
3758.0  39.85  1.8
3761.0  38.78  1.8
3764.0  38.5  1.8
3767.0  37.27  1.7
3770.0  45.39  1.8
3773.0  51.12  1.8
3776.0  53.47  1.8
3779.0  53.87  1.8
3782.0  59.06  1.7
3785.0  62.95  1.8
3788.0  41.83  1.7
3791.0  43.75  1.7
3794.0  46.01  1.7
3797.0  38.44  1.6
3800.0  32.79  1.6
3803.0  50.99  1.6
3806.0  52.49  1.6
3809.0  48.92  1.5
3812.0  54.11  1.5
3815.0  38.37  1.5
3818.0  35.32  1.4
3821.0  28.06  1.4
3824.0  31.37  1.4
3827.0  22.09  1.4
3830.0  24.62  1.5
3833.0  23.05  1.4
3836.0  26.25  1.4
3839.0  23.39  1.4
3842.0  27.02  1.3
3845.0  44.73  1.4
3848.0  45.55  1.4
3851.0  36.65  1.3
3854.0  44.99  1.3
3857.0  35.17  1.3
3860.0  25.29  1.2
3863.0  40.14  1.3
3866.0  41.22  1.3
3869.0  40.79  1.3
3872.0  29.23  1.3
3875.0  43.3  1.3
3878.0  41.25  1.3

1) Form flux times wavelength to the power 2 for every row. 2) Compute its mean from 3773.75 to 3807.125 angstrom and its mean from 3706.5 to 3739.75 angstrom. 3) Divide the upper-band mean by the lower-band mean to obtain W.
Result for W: 1.4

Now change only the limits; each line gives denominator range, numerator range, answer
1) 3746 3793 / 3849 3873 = 0.87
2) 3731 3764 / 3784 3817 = 1.38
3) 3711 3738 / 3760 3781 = 1.25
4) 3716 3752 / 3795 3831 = 1.21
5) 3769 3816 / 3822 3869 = 0.70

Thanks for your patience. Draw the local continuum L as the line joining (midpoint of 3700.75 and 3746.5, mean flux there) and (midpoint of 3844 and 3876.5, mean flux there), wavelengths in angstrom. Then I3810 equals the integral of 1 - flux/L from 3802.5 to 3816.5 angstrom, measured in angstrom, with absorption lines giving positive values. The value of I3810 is -3.9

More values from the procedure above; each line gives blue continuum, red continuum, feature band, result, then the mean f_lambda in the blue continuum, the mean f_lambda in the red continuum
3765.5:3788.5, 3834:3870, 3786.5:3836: 7.2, 51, 35.7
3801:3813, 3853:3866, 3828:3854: 5.7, 50.7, 36.6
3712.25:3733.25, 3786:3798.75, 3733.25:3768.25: 6.0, 40.6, 43.1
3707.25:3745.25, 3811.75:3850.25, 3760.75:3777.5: -4.7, 36.7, 32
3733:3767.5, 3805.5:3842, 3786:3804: -4.8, 34.5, 33.2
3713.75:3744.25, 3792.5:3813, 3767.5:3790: -4.6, 36.1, 46.1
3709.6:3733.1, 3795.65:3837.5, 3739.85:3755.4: 2.0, 40.7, 36.2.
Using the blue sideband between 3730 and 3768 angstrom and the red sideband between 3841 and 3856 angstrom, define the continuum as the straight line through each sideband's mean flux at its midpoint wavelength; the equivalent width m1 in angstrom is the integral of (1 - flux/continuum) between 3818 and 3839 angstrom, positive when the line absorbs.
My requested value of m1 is 6.8 angstrom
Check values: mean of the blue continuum 34.9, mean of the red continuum 40.1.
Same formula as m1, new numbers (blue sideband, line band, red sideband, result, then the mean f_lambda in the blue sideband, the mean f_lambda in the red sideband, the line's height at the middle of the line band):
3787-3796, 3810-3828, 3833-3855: 1.58 angstrom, 43.7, 34.4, 38.8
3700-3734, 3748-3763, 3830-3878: -0.17 angstrom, 40.5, 35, 39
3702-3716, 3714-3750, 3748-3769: 6.04 angstrom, 42.6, 39.1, 41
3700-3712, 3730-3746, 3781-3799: 4.59 angstrom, 41.1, 47.9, 43.7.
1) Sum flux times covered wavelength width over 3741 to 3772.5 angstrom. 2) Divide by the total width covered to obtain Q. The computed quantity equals 38.2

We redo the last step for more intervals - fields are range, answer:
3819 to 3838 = 26.1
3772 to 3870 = 40.1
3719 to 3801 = 40.3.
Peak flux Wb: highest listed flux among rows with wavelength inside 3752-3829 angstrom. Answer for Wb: 62.95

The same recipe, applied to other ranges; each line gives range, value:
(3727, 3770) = 54.63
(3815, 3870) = 45.55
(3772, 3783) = 59.06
